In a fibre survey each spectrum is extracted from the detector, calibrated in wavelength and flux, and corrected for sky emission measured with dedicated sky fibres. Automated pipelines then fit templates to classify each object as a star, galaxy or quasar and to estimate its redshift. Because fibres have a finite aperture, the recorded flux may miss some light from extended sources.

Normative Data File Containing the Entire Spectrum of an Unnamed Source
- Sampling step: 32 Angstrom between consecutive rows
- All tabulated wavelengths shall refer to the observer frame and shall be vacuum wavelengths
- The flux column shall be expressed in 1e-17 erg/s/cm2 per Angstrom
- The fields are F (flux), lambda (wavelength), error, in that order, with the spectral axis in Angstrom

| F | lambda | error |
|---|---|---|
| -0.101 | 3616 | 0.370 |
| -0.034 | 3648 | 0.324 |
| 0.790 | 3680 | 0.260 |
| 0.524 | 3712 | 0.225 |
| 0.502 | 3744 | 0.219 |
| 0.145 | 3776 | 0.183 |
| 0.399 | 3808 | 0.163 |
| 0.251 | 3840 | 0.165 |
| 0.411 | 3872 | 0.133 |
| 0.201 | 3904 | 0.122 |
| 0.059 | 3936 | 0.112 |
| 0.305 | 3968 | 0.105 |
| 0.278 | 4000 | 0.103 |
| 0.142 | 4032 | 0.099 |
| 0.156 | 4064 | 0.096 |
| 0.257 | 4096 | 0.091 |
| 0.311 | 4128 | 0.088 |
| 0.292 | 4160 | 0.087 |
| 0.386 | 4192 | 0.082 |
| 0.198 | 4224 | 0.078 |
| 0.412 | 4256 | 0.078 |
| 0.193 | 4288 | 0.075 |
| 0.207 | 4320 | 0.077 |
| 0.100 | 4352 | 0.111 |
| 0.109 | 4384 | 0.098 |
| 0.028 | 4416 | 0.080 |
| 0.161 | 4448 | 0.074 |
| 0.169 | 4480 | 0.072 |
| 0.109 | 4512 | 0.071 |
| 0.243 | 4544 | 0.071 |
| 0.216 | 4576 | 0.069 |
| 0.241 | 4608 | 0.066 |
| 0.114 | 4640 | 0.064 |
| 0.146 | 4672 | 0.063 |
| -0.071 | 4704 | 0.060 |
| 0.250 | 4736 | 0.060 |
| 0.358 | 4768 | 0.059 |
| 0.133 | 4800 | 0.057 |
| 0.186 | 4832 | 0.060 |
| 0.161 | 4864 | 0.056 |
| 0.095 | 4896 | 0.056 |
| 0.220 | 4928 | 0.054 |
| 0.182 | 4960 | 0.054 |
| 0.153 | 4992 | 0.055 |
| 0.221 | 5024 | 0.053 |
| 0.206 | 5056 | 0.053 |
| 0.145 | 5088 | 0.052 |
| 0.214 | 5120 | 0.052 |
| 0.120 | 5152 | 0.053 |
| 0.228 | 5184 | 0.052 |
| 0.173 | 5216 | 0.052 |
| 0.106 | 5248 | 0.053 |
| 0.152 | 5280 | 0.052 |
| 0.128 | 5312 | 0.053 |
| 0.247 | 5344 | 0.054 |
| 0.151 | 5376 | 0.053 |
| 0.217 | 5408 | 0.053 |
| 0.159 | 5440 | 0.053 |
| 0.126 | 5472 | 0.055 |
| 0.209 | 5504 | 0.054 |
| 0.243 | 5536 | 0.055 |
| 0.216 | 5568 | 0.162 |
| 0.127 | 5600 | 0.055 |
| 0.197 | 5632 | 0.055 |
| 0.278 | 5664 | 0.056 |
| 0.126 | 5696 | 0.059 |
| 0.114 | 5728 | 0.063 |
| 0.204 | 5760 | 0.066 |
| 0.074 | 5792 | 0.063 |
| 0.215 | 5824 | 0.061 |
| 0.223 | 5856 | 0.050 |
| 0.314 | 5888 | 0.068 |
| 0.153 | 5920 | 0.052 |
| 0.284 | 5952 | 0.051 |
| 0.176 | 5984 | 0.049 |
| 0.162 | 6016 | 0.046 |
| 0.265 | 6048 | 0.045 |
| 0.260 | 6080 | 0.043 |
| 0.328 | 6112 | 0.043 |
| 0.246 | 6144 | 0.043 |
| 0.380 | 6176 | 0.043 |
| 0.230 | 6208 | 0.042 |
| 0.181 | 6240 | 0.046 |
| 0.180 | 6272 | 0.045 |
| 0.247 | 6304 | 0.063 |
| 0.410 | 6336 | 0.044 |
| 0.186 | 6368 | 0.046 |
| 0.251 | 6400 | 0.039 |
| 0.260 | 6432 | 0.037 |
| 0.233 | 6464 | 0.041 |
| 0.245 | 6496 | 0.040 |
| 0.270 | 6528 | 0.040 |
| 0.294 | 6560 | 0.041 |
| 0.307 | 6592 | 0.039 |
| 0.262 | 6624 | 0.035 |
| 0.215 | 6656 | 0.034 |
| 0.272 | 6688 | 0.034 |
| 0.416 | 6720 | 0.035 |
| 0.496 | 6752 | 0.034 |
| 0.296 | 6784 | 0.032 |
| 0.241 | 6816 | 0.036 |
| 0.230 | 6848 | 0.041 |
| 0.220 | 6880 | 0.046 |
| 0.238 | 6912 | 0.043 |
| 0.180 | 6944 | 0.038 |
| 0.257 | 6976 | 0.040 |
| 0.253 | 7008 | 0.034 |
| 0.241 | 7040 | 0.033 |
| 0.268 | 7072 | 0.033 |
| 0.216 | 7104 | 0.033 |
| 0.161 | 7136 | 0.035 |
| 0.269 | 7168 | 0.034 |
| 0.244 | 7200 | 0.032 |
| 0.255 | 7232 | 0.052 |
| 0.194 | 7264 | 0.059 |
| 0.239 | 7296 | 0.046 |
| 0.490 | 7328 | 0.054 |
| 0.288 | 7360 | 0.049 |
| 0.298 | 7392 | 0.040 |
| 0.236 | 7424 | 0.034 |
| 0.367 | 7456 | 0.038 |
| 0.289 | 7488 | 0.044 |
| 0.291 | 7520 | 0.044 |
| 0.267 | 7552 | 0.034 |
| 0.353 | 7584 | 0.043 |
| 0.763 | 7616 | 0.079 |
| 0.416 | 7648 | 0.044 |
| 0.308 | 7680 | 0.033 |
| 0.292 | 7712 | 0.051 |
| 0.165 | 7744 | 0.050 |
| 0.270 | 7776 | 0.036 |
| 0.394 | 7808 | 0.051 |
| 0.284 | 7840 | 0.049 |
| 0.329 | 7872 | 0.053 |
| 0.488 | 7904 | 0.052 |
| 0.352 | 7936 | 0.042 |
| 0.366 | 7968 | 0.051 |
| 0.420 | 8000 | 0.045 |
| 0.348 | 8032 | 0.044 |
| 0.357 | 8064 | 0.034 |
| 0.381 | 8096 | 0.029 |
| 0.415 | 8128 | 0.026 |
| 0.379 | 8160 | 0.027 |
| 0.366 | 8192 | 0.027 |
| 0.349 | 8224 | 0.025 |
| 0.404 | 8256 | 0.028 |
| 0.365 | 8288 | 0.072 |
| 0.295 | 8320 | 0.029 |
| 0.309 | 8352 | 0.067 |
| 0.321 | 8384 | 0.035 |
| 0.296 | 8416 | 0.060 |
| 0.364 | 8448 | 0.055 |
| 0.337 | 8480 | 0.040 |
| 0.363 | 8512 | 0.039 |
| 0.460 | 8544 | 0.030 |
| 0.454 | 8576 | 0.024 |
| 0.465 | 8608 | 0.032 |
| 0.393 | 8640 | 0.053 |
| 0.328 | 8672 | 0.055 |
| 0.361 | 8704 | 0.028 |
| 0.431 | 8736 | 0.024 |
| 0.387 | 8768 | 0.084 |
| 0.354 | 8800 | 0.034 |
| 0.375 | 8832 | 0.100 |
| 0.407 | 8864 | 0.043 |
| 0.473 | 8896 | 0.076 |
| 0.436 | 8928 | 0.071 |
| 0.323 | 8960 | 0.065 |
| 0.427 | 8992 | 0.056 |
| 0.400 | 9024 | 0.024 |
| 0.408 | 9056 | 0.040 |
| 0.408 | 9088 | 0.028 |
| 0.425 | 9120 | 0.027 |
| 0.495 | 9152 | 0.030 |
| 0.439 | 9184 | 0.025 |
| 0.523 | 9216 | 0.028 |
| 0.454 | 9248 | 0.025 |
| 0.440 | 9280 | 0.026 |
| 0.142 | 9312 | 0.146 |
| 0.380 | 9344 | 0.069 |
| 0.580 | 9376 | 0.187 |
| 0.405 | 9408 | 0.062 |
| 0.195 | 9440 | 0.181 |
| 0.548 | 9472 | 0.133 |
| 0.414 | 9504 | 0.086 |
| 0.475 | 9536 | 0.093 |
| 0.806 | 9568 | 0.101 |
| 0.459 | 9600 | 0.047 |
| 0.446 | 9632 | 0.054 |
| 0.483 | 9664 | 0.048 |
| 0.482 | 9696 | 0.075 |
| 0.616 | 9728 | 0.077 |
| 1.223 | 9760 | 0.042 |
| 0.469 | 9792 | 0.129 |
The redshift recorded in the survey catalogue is 0.968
